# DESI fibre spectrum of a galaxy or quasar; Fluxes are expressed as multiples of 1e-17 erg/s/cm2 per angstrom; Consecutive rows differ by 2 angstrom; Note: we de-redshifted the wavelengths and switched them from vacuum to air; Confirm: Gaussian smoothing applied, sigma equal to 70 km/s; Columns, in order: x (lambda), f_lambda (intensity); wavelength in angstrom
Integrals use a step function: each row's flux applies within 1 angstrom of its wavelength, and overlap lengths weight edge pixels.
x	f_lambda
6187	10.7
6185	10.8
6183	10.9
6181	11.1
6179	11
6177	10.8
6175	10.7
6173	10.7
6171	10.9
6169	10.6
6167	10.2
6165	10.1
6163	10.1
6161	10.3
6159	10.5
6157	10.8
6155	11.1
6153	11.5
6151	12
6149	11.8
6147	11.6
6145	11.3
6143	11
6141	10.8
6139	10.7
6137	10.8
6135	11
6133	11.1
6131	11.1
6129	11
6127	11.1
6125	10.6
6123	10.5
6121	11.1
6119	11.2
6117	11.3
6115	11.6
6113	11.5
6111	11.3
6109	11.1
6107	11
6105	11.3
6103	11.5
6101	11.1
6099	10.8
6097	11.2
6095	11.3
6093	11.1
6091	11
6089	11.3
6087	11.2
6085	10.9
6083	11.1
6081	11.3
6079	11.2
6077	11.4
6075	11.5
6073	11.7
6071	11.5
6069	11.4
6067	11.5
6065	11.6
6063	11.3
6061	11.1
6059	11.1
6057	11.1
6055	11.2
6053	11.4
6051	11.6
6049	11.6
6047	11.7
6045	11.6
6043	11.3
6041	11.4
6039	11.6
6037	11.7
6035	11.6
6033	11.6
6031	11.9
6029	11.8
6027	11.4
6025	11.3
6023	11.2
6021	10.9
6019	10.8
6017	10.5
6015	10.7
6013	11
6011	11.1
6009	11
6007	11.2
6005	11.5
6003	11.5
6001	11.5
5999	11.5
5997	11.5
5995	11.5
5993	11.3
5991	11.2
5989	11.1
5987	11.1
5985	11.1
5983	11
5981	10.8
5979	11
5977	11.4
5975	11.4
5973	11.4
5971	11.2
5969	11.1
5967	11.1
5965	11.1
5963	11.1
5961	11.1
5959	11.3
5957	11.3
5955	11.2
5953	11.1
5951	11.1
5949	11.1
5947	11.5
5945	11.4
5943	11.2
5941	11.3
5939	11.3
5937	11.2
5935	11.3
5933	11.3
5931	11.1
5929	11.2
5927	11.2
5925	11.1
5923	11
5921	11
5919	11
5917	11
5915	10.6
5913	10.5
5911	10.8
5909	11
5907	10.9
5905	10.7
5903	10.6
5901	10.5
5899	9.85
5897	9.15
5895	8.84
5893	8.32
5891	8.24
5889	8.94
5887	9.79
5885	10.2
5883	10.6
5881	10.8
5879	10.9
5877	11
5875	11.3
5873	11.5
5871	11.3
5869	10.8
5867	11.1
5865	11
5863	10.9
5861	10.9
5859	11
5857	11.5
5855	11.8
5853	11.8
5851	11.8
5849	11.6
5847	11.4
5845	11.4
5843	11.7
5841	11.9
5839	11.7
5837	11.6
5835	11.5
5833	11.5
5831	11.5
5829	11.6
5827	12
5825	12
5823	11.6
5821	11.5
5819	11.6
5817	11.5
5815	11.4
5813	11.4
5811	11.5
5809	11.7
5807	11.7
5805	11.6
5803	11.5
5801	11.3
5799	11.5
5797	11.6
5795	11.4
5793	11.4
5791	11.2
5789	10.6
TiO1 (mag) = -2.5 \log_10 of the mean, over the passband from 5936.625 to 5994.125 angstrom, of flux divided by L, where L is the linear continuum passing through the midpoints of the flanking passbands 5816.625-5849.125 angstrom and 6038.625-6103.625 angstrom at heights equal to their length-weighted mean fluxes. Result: 0.025 mag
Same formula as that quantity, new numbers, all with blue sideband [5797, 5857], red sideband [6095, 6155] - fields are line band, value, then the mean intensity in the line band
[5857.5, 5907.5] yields 0.11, 10.4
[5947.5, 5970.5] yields 0.02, 11.2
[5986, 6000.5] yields 0.00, 11.3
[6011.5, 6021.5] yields 0.05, 10.8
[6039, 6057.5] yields -0.02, 11.5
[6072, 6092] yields 0.00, 11.3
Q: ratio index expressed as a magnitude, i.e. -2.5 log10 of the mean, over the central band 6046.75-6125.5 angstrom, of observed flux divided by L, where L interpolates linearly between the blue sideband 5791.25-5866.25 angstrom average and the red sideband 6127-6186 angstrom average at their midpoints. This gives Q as -0.02 mag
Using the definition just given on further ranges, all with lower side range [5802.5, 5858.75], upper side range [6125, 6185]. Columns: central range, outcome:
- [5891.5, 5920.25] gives 0.121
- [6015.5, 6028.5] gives 0.016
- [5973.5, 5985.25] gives 0.015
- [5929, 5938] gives 0.016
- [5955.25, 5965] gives 0.014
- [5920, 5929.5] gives 0.030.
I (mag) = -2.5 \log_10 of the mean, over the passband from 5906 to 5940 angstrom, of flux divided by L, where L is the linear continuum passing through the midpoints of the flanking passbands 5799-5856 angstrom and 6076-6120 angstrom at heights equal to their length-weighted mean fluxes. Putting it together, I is 0.04 mag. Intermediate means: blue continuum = 11.6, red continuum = 11.2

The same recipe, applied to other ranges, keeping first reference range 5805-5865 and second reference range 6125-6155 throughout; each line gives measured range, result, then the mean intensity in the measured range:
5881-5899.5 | 0.22 mag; 9.39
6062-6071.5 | -0.02 mag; 11.5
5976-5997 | 0.02 mag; 11.2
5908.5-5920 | 0.06 mag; 10.8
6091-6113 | 0.00 mag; 11.2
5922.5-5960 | 0.02 mag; 11.2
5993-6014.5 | 0.00 mag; 11.3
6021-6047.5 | -0.02 mag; 11.5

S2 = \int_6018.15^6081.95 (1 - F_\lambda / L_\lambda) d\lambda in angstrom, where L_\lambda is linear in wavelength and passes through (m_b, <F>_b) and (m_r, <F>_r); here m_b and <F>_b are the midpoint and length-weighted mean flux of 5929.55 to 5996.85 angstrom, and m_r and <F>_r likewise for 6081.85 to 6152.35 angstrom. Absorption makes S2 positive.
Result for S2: -1.4 angstrom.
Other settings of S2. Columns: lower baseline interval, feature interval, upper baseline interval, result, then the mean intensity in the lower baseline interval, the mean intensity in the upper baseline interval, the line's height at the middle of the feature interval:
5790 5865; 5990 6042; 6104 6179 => -0.57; 11.5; 11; 11.2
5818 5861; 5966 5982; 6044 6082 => 0.43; 11.6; 11.4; 11.5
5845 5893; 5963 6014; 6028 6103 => -0.27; 10.8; 11.4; 11.2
